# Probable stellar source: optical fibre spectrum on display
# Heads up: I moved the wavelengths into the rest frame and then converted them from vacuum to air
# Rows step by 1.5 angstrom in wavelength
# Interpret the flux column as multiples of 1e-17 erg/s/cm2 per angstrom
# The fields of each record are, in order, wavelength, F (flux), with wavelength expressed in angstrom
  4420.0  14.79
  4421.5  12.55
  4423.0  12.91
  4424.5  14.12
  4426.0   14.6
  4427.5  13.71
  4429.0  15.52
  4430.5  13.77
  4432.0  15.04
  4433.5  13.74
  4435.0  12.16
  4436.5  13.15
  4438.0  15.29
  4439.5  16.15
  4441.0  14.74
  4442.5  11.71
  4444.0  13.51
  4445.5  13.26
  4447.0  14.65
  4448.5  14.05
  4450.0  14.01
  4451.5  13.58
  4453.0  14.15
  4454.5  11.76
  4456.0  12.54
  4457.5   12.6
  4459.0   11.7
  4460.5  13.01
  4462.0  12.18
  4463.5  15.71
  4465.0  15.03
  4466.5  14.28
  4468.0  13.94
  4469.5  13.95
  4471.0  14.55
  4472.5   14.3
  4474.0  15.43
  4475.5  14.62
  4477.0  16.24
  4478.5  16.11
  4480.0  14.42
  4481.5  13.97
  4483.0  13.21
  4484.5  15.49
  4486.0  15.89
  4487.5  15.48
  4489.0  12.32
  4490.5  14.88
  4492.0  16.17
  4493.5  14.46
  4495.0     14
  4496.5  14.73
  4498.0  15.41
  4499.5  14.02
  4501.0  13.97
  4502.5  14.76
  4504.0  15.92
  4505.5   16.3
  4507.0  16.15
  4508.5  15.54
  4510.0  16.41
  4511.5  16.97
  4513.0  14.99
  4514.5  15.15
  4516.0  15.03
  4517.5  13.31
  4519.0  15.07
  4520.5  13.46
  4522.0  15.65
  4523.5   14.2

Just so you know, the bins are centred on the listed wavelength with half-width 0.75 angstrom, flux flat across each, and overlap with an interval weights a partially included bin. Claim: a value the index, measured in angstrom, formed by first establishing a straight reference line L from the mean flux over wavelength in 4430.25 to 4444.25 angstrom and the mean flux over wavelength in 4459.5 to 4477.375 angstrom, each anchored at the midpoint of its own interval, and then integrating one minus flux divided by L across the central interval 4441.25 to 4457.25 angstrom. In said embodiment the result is 0.9 angstrom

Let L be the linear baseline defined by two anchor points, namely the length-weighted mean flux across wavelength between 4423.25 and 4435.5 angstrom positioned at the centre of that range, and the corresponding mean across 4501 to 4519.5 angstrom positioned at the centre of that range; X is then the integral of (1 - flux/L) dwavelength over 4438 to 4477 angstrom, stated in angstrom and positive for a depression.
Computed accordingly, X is 1.7 angstrom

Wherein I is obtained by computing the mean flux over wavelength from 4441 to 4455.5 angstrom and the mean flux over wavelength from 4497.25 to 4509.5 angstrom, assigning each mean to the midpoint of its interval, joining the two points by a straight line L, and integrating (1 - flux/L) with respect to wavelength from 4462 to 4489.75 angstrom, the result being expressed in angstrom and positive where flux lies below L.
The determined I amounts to -0.54 angstrom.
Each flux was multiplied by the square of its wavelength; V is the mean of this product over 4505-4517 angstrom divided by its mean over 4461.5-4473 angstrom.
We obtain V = 1.1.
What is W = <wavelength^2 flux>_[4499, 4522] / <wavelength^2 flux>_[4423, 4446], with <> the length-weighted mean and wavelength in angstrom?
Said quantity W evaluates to 1.1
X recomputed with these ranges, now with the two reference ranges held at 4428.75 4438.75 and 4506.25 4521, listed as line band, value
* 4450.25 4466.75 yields 1.2 angstrom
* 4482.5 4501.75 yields 0.4 angstrom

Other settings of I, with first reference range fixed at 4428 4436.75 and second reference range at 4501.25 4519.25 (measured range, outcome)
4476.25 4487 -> -0.1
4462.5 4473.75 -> 0.1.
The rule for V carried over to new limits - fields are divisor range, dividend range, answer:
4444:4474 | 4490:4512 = 1.14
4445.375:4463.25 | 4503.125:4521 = 1.20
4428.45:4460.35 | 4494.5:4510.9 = 1.15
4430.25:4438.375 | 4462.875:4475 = 1.08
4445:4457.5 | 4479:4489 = 1.10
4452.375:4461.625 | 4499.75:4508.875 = 1.25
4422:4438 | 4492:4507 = 1.11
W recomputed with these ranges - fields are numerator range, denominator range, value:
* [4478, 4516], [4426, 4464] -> 1.13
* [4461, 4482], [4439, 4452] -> 1.06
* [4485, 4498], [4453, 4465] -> 1.15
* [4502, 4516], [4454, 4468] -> 1.21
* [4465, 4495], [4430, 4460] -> 1.10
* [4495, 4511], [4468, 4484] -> 1.06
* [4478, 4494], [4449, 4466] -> 1.12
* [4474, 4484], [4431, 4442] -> 1.06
